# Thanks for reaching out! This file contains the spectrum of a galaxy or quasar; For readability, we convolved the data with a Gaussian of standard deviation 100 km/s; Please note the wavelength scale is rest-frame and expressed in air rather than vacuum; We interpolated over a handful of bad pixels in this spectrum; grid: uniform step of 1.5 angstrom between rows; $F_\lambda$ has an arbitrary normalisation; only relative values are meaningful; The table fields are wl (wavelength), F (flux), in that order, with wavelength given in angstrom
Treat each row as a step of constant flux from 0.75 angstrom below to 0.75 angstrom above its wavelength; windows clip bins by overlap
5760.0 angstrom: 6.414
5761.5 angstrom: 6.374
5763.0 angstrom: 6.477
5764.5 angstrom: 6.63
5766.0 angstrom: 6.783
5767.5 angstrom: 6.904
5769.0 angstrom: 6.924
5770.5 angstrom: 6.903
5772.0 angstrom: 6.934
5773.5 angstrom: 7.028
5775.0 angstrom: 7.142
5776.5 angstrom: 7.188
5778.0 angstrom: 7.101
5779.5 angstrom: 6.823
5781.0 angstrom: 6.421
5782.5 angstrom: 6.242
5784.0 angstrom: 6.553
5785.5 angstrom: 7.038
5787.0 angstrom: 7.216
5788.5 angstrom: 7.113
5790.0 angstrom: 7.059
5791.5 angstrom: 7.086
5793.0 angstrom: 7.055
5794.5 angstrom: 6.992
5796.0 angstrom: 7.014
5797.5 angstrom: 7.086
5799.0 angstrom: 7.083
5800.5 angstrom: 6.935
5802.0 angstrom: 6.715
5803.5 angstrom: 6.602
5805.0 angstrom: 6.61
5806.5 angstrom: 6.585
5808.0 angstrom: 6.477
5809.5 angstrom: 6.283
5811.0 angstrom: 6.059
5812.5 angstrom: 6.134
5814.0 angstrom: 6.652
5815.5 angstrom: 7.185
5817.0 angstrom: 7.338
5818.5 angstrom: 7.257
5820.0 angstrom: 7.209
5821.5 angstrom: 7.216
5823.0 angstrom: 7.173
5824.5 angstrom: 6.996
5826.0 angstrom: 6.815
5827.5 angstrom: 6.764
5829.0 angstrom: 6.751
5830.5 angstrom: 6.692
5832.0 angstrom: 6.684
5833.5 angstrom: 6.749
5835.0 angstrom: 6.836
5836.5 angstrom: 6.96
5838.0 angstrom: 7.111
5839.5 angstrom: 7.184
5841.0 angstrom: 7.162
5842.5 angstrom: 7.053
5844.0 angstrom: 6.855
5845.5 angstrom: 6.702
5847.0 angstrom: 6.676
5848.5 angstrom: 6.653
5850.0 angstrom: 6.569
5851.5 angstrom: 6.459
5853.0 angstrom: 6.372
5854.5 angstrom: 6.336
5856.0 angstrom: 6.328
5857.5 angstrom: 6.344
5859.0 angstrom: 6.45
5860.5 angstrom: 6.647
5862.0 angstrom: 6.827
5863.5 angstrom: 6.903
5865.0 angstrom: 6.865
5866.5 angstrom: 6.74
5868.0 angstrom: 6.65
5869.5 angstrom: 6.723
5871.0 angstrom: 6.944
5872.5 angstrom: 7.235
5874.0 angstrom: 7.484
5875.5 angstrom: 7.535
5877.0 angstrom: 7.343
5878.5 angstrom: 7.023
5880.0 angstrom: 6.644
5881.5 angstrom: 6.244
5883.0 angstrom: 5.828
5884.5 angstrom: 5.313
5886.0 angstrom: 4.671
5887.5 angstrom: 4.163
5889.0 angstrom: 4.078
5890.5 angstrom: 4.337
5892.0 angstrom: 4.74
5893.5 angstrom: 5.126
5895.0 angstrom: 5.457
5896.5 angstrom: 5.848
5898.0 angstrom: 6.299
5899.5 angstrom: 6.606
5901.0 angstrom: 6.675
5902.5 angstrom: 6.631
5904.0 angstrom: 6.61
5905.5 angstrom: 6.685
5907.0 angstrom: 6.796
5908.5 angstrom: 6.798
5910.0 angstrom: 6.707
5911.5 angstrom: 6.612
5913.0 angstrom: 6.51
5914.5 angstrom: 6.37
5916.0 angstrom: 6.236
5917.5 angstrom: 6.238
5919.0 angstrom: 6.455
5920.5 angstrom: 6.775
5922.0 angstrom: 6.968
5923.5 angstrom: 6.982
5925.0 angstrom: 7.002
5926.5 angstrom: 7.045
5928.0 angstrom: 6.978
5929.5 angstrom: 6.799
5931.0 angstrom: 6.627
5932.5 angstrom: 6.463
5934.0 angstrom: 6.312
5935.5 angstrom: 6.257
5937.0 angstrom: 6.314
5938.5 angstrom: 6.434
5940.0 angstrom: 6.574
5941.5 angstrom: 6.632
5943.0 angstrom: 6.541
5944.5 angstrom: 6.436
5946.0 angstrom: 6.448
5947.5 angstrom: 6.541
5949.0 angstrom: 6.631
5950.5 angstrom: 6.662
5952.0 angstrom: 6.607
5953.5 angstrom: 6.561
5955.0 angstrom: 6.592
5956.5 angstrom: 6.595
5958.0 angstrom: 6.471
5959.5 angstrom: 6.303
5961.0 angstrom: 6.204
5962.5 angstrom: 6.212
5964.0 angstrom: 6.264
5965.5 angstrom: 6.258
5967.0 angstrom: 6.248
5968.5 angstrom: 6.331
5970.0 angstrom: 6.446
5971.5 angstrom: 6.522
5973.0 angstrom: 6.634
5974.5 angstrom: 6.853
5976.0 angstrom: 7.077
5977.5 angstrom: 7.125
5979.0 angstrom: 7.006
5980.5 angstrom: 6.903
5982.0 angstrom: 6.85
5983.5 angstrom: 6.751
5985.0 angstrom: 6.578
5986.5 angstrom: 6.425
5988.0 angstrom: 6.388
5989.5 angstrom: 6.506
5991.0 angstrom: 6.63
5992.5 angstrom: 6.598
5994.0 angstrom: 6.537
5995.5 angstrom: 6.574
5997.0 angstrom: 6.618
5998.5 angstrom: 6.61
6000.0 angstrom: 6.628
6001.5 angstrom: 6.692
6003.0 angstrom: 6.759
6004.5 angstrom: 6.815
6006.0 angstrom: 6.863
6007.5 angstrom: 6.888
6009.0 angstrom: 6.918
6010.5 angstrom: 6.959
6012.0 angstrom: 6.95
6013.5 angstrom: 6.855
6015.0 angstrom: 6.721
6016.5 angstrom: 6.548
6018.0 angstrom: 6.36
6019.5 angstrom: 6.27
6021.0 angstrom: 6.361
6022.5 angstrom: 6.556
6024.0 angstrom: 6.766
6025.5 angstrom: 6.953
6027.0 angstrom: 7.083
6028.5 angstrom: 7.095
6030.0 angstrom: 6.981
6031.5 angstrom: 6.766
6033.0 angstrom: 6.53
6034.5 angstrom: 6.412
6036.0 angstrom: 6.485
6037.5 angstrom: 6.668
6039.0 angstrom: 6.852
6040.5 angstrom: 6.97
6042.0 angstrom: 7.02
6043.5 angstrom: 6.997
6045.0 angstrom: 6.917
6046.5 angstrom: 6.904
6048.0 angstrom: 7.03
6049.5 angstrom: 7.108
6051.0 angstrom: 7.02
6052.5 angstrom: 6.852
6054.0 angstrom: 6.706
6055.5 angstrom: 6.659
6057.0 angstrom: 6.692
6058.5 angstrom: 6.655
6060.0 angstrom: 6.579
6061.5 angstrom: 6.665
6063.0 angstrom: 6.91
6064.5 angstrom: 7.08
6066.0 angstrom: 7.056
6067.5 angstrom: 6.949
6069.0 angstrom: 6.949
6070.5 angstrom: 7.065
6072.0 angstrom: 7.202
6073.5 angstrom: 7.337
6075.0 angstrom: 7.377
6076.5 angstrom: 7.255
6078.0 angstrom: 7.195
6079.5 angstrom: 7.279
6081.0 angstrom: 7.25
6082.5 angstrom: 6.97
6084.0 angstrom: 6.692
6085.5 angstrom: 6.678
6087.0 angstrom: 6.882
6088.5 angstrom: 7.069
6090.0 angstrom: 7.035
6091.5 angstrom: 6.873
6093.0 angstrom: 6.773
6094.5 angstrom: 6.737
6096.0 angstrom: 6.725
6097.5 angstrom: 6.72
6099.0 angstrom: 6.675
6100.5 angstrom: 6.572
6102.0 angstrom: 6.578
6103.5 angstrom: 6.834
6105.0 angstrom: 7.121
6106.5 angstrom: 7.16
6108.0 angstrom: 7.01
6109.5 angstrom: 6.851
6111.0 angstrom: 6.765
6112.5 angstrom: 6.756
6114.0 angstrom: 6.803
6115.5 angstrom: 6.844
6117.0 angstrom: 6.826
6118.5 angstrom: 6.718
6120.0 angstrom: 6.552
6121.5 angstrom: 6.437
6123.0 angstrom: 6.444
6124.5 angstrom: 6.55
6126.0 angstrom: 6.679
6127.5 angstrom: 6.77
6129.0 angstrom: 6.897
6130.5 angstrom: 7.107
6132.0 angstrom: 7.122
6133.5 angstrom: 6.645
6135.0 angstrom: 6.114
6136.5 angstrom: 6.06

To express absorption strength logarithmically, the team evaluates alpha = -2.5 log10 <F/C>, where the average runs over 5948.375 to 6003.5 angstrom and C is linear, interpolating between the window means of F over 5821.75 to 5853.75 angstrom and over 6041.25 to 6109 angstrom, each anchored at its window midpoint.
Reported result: 0.05 mag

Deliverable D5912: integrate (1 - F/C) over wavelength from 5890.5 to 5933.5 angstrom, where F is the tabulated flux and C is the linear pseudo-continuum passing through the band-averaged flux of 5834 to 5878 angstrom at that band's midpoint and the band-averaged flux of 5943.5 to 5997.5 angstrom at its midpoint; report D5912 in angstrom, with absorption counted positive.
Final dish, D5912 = 1.73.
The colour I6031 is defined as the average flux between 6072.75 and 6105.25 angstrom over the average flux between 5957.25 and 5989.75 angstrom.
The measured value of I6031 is 1.1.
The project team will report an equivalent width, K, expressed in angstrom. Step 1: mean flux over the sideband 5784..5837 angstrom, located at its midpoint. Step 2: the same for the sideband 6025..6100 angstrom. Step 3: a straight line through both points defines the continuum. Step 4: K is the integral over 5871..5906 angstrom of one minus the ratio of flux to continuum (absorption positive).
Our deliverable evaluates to 4.3 angstrom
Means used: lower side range 6.86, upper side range 6.91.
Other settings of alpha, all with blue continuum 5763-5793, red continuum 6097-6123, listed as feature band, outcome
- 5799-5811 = 0.05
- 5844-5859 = 0.06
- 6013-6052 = 0.00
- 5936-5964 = 0.06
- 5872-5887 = 0.06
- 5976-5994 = 0.02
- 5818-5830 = -0.02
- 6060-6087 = -0.04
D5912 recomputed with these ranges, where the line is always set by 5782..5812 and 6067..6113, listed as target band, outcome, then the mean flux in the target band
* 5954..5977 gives 1.4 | 6.48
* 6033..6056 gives 0.3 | 6.83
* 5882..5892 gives 3.0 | 4.77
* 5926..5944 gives 0.8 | 6.57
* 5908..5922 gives 0.6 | 6.54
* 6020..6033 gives 0.2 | 6.79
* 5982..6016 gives 1.0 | 6.7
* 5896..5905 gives 0.5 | 6.47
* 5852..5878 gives 0.1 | 6.81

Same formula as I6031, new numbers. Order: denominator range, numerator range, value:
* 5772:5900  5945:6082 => 1.02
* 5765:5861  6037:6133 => 1.01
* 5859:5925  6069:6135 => 1.08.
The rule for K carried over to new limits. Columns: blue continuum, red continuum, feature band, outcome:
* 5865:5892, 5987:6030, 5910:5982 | -1.6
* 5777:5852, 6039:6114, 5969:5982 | 0.1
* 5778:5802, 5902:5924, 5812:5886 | 0.1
